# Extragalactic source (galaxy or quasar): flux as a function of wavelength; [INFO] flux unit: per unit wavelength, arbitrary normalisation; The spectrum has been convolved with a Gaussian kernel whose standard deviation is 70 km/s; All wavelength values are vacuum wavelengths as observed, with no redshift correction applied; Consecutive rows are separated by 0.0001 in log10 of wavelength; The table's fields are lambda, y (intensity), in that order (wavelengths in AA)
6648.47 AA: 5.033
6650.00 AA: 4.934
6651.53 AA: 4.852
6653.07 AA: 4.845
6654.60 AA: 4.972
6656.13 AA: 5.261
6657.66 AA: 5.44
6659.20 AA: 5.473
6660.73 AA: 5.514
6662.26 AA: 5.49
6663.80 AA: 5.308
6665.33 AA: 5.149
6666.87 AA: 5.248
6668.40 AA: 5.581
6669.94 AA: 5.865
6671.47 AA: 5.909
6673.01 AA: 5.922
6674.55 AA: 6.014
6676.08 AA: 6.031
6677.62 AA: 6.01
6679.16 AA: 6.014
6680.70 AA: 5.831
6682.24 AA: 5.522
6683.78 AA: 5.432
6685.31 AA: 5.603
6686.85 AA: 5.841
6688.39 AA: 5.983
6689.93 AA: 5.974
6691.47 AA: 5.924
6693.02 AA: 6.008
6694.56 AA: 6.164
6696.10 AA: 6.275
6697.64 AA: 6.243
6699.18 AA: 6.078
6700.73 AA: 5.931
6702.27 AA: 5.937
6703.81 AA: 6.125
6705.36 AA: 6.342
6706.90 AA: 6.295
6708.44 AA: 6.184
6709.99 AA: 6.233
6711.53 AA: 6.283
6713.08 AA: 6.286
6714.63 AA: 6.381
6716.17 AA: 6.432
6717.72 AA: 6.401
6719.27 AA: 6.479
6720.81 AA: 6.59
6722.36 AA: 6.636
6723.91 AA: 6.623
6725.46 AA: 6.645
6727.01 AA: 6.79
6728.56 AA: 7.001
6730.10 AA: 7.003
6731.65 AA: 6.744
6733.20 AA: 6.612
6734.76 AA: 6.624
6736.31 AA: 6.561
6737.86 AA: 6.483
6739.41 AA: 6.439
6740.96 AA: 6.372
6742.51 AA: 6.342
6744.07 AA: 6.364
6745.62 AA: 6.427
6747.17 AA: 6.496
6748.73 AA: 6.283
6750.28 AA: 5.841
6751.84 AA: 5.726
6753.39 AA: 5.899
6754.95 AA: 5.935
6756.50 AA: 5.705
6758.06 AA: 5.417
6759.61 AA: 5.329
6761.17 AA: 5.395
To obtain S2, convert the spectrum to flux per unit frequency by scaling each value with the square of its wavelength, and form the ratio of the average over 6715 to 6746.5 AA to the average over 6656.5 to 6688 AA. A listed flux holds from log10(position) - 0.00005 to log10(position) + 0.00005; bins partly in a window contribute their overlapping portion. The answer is 1.2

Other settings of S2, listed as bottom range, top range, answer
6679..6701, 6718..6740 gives 1.14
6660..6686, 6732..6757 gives 1.13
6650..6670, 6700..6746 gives 1.25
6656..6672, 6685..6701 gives 1.11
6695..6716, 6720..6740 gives 1.08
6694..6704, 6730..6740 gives 1.09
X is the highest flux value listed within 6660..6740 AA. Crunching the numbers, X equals 7.003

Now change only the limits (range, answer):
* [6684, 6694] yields 6.008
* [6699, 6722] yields 6.59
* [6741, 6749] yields 6.496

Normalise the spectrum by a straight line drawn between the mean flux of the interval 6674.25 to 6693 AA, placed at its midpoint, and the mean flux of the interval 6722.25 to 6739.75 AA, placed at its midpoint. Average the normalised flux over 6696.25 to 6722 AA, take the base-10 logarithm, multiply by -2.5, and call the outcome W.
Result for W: 0.005 mag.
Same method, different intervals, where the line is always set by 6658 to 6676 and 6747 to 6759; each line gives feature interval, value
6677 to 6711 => -0.06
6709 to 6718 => -0.10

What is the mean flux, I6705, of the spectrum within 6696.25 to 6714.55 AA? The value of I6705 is 6.19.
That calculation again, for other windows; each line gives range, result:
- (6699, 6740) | 6.45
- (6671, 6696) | 5.9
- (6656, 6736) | 6.08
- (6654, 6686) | 5.6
